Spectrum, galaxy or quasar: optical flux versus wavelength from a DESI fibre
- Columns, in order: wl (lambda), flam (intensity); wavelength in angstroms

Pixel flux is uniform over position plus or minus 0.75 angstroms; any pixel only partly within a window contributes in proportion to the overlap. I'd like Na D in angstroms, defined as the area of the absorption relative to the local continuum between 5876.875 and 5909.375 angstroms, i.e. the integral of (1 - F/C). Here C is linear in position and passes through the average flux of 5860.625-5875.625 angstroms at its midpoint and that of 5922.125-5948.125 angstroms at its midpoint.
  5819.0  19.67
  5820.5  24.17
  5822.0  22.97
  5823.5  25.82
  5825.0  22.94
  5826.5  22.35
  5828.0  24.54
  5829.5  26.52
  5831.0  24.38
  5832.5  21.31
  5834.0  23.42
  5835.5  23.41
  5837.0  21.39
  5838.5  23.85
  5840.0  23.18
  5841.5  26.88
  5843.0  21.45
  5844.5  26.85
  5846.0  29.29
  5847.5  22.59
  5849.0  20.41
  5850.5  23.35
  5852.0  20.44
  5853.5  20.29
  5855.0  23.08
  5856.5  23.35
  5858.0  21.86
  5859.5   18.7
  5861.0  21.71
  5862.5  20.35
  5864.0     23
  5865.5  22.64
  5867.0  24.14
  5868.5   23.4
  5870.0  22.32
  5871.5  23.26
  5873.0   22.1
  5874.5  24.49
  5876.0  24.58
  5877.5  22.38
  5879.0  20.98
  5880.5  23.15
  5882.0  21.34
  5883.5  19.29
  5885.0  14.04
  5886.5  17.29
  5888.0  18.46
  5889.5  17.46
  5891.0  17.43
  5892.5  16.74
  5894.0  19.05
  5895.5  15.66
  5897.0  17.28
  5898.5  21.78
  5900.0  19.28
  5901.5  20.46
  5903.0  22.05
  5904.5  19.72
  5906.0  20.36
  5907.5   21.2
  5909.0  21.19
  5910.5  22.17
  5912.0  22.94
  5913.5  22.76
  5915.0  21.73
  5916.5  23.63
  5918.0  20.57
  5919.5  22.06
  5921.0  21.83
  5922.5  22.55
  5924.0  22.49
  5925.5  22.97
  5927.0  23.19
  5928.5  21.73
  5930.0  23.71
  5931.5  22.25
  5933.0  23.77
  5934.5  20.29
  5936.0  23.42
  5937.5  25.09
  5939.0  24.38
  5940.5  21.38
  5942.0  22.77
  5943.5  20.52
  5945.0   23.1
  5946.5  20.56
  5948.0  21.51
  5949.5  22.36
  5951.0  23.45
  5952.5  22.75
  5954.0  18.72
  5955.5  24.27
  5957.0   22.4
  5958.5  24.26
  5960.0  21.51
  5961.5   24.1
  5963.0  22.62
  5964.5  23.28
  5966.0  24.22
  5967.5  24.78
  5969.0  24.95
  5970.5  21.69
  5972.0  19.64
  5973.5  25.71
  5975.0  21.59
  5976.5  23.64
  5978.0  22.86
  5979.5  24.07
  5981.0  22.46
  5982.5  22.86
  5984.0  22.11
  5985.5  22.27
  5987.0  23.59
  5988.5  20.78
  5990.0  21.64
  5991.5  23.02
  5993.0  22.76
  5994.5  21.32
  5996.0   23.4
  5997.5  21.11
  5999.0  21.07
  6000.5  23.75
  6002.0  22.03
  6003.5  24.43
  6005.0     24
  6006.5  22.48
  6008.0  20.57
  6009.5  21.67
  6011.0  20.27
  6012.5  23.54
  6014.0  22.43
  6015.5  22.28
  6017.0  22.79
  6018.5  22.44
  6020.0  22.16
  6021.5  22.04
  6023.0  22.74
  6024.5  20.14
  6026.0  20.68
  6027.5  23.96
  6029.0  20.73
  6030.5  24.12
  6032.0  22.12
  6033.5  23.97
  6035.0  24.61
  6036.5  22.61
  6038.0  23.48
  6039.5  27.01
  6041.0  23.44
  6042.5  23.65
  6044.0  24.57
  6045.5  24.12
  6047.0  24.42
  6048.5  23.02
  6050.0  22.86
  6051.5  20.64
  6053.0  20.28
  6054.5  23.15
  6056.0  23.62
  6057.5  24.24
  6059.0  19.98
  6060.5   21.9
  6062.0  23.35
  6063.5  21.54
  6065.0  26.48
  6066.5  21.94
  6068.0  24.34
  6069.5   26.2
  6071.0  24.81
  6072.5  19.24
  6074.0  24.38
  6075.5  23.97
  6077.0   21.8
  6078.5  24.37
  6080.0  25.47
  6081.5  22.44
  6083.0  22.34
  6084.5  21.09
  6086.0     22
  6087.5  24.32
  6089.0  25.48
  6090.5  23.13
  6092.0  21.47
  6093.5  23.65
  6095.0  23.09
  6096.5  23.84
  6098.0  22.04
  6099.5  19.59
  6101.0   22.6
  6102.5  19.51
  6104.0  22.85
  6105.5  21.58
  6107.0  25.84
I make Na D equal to 4.81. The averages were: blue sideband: 22.8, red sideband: 22.6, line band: 19.4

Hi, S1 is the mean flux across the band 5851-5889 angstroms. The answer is 21.5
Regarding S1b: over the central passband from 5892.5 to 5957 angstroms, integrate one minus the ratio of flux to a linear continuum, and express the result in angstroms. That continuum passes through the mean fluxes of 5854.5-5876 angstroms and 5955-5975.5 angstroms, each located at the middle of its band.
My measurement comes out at 3.5 angstroms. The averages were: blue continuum 22.5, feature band 21.7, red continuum 23.2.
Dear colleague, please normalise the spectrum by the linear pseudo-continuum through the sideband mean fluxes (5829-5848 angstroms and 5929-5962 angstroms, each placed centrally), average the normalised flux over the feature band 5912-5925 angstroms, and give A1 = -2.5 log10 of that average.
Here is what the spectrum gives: 0.034 mag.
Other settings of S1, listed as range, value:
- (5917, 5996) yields 22.6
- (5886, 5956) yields 21.3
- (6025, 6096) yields 23.2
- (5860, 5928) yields 21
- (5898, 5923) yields 21.5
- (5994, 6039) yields 22.5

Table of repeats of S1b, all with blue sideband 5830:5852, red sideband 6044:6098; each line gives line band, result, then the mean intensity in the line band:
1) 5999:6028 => 1.2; 22.3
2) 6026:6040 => -0.1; 23.4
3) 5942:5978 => 1.0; 22.7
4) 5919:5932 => 0.5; 22.5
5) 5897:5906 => 1.2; 20.4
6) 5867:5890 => 2.4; 21.1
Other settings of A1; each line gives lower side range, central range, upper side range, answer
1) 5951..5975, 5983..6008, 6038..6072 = 0.03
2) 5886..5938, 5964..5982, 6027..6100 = -0.07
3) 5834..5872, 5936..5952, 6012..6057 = 0.02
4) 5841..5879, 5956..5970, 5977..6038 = -0.05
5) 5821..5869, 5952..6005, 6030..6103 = 0.02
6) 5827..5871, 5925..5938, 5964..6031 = -0.01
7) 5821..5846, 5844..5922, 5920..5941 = 0.10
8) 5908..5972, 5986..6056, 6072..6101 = 0.00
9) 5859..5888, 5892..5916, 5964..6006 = 0.08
